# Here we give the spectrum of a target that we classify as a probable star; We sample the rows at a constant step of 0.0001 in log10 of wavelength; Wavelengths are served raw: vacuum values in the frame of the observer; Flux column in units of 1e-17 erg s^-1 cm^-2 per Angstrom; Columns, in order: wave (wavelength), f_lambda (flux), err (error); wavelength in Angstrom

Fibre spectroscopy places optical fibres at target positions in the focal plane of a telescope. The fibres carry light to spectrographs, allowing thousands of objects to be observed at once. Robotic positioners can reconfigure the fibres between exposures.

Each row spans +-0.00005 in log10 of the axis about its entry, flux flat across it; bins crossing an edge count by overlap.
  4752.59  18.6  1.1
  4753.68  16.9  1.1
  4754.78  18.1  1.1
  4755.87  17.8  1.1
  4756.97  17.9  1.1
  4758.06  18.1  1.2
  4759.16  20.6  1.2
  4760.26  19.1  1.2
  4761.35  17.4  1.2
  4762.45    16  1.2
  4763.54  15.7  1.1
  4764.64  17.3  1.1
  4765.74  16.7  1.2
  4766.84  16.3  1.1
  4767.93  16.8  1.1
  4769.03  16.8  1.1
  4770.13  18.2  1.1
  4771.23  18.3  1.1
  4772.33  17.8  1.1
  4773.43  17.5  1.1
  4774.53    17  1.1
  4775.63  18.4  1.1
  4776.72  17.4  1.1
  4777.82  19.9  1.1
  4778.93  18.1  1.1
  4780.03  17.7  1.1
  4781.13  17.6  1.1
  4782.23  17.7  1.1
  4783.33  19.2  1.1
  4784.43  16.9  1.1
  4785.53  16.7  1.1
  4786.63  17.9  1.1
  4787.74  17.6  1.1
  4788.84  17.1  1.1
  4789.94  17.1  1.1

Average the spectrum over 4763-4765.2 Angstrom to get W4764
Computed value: 16.5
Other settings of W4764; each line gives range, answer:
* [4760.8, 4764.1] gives 16.4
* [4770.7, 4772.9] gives 18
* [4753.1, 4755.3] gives 17.5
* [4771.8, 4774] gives 17.6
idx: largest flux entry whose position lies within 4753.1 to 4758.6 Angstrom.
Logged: 18.1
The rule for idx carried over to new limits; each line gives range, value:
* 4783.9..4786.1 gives 16.9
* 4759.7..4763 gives 19.1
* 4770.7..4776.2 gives 18.4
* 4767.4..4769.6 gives 16.8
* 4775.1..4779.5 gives 19.9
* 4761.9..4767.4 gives 17.3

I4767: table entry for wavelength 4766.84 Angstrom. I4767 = 16.3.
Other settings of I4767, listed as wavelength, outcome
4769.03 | 16.8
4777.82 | 19.9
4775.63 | 18.4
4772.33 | 17.8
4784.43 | 16.9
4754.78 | 18.1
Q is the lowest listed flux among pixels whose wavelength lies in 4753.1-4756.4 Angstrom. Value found 16.9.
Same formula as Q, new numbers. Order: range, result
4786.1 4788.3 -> 17.6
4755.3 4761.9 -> 17.4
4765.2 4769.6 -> 16.3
